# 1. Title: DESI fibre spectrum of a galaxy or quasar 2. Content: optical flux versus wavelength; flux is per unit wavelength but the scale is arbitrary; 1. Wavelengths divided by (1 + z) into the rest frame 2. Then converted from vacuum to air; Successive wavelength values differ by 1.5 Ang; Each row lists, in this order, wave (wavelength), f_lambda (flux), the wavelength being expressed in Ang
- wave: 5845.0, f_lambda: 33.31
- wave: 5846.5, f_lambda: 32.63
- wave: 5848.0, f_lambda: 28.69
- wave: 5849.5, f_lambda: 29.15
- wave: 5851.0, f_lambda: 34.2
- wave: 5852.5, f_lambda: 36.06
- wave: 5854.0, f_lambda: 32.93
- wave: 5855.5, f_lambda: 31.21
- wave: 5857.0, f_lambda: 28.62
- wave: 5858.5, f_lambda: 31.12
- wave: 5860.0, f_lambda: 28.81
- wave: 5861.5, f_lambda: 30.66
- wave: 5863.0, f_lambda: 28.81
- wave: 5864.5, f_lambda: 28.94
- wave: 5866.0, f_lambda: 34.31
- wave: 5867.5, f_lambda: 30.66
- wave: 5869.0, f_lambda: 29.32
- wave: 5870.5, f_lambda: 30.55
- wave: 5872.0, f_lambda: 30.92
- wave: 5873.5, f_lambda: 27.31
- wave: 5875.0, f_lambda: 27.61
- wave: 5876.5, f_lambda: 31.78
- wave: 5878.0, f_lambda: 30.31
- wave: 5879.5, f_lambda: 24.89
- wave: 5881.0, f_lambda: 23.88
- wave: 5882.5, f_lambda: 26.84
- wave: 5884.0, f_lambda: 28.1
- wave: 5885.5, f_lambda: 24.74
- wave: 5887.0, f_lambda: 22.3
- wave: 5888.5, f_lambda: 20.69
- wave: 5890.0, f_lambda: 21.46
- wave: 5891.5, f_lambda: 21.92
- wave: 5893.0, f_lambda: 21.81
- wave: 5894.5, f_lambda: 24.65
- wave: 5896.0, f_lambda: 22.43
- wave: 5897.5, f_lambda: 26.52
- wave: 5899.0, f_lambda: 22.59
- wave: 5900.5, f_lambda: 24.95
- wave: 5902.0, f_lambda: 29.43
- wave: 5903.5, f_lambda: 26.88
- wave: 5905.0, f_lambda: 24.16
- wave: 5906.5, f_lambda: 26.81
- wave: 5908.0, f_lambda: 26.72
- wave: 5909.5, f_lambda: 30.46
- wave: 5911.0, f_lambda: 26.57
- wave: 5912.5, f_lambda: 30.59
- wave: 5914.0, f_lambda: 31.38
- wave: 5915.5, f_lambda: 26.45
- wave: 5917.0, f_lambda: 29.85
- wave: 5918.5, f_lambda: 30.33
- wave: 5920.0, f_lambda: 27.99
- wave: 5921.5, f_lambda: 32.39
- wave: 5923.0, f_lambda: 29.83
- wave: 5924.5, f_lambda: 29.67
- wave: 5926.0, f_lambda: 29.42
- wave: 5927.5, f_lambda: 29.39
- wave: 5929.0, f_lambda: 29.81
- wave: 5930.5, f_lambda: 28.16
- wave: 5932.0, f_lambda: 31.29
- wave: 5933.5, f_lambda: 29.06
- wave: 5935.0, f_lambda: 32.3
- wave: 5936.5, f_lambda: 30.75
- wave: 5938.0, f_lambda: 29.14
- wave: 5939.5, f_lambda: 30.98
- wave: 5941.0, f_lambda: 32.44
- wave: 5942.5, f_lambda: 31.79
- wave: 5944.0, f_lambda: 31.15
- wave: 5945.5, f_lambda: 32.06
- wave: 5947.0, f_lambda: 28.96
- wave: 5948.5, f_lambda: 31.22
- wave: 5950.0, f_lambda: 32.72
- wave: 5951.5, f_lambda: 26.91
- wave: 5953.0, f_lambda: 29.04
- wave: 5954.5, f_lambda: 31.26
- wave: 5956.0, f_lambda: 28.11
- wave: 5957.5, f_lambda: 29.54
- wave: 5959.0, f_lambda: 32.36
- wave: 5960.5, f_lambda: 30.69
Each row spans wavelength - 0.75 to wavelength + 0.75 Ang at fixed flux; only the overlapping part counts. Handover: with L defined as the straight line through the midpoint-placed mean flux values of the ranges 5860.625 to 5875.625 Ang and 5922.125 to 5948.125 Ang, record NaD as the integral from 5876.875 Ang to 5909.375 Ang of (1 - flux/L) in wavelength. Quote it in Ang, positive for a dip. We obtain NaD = 5.45 Ang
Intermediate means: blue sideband 29.9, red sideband 30.4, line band 25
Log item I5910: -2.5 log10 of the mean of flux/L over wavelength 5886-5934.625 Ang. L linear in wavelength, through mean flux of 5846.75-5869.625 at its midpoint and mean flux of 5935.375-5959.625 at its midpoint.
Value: 0.136 mag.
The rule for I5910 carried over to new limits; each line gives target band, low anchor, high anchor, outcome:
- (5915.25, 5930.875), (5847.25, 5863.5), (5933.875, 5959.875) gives 0.043 mag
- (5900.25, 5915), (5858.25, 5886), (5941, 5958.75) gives 0.066 mag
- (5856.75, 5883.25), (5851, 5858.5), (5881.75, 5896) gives -0.032 mag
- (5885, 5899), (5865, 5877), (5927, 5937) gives 0.301 mag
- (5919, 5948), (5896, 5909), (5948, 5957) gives -0.075 mag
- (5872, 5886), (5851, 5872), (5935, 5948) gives 0.131 mag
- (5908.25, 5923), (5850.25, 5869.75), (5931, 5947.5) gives 0.054 mag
